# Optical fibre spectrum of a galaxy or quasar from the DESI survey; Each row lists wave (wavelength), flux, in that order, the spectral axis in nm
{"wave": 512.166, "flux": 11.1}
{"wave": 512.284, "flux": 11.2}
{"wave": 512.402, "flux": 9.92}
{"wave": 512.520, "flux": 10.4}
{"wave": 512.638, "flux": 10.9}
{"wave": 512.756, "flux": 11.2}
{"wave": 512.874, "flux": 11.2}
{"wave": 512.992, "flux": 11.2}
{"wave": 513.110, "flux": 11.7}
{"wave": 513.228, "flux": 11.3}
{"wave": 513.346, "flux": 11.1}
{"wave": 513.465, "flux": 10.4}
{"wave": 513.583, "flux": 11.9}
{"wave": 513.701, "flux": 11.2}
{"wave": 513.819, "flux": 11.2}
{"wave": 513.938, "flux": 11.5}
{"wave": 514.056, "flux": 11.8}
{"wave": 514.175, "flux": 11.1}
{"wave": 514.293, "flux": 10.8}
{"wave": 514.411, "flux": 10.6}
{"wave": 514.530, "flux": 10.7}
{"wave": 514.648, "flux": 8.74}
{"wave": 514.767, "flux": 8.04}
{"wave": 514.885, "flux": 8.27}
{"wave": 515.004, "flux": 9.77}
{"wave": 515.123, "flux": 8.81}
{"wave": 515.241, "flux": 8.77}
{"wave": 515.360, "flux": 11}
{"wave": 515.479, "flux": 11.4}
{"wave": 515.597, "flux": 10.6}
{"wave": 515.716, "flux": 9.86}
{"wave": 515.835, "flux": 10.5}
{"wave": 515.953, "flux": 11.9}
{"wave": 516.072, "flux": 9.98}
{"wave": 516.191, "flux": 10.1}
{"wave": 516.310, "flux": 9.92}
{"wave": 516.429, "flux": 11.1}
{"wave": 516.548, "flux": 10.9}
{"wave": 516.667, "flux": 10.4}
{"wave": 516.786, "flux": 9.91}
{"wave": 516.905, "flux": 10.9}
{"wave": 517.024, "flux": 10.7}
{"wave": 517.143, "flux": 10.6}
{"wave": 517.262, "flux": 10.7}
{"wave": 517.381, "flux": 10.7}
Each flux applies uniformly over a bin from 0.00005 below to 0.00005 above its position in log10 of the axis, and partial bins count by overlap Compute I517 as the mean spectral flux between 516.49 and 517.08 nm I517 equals 10.6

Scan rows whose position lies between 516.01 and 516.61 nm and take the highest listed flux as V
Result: 11.1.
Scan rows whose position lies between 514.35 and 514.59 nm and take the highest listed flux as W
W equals 10.7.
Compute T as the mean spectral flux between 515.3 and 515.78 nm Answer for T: 10.7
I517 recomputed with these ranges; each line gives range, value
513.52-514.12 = 11.5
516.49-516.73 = 10.6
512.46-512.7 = 10.7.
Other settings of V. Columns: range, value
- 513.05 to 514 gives 11.9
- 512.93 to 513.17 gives 11.7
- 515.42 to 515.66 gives 11.4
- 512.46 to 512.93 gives 11.2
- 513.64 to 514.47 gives 11.8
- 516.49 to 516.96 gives 10.9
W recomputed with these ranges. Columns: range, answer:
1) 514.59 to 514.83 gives 8.74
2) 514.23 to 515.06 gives 10.8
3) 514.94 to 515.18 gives 9.77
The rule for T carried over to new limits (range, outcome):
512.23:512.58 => 10.5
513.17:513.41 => 11.2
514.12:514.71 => 10.4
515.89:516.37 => 10.5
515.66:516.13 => 10.6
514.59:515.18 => 8.71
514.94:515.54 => 9.94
